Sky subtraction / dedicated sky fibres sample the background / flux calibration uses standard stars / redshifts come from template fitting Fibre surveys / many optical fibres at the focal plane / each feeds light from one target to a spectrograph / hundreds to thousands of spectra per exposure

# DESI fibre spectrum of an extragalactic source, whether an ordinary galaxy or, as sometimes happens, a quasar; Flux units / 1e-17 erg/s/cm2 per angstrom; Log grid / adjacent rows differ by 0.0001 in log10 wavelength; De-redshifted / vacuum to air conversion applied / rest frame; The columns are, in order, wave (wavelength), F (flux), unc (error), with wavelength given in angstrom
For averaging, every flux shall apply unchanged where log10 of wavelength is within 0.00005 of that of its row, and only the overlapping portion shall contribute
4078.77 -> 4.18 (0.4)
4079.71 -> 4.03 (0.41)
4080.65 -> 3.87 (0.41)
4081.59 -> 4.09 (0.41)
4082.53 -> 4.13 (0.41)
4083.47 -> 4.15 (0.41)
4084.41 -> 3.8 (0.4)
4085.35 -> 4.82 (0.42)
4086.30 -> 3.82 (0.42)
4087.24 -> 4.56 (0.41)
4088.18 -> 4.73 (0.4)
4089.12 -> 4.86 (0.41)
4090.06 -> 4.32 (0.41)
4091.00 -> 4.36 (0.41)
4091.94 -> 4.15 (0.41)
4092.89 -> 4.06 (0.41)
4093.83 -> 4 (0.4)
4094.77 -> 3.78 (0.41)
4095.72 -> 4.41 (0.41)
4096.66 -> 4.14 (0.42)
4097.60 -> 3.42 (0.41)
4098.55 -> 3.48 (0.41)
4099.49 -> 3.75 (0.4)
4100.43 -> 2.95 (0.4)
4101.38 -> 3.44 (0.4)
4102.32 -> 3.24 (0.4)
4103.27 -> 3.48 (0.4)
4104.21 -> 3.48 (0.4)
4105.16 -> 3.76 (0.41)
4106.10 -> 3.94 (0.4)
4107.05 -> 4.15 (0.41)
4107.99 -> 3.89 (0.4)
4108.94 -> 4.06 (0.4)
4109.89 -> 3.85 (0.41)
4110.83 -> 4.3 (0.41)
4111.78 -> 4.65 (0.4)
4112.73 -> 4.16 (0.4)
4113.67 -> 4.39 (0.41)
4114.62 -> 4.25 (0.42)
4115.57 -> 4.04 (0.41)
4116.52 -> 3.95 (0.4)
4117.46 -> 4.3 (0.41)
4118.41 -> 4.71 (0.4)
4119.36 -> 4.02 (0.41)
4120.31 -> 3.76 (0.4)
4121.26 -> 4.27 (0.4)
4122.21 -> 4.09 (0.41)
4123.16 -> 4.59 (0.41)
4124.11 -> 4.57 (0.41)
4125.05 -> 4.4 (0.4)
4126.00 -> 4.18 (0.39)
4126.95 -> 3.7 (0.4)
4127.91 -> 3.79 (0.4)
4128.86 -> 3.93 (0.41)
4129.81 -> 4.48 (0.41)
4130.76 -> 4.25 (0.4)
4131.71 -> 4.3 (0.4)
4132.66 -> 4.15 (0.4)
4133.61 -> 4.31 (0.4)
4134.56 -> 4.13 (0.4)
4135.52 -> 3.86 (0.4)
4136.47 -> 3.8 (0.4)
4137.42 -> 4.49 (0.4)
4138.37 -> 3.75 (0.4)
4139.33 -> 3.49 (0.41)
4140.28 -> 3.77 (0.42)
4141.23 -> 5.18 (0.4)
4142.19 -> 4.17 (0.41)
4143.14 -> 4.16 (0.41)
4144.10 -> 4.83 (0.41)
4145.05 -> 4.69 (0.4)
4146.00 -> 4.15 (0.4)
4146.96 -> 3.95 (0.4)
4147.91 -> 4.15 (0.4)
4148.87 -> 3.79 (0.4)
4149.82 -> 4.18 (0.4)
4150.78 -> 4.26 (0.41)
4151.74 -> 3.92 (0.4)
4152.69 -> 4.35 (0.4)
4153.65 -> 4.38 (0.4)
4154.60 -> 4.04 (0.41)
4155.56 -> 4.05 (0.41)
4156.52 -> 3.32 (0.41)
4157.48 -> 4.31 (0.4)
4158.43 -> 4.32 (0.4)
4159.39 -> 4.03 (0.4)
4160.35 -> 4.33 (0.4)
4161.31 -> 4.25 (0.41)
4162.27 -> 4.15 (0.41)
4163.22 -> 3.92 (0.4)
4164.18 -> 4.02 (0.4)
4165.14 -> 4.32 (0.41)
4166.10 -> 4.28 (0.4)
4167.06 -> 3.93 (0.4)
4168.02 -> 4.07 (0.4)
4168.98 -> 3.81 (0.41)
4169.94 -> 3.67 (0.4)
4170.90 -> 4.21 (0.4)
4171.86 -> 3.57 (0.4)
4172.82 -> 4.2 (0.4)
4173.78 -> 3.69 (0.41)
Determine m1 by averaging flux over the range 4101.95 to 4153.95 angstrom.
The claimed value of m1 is 4.13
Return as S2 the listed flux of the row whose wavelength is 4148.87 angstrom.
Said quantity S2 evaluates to 3.79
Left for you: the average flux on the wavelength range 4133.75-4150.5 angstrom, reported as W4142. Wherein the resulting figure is 4.15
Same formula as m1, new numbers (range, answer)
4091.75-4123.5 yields 3.96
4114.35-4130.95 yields 4.18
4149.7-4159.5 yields 4.1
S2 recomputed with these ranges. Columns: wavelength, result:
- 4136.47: 3.8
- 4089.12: 4.86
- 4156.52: 3.32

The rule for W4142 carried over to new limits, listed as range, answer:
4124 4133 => 4.16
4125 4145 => 4.15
